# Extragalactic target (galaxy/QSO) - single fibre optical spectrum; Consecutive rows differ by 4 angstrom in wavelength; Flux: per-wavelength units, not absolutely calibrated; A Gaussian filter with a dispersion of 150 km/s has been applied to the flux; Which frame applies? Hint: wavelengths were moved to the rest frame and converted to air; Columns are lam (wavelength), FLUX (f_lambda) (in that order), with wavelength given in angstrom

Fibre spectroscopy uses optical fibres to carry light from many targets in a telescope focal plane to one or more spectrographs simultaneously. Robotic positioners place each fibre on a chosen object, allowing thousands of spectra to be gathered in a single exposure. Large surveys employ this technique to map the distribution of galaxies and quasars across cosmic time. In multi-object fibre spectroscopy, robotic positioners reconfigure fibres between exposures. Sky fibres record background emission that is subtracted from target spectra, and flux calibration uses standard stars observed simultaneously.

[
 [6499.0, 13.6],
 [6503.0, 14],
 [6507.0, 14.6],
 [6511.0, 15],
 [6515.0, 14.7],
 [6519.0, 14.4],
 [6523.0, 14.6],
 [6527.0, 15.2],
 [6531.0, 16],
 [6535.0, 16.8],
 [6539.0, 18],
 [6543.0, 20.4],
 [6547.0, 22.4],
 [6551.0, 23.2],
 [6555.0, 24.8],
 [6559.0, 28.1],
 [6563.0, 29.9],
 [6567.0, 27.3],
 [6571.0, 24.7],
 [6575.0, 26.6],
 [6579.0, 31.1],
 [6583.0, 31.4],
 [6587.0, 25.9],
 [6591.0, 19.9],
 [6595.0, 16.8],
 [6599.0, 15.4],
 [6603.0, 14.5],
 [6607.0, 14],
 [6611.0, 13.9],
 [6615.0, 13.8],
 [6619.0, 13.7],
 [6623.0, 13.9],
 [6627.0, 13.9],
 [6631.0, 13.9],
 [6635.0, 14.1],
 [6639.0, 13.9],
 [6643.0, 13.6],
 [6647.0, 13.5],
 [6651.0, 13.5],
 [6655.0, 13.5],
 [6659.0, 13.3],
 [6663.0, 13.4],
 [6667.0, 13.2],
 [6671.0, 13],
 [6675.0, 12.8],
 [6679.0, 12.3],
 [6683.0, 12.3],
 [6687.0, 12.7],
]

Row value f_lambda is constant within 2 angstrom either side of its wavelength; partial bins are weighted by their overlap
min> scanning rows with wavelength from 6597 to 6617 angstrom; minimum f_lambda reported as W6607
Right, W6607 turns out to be 13.8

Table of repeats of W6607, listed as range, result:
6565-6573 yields 24.7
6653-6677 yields 12.8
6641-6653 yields 13.5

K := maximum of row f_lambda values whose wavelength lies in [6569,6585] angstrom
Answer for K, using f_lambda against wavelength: 31.4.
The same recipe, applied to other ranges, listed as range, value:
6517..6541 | 18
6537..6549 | 22.4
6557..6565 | 29.9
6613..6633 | 13.9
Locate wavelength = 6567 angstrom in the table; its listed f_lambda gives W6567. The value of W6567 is 27.3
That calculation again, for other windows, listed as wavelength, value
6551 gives 23.2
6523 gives 14.6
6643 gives 13.6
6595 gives 16.8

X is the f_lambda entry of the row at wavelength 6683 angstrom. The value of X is 12.3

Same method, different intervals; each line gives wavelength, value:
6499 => 13.6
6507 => 14.6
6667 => 13.2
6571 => 24.7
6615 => 13.8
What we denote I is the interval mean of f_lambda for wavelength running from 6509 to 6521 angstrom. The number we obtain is 14.7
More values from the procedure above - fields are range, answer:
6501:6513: 14.5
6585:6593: 22.9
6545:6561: 24.6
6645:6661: 13.4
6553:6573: 27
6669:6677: 12.9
